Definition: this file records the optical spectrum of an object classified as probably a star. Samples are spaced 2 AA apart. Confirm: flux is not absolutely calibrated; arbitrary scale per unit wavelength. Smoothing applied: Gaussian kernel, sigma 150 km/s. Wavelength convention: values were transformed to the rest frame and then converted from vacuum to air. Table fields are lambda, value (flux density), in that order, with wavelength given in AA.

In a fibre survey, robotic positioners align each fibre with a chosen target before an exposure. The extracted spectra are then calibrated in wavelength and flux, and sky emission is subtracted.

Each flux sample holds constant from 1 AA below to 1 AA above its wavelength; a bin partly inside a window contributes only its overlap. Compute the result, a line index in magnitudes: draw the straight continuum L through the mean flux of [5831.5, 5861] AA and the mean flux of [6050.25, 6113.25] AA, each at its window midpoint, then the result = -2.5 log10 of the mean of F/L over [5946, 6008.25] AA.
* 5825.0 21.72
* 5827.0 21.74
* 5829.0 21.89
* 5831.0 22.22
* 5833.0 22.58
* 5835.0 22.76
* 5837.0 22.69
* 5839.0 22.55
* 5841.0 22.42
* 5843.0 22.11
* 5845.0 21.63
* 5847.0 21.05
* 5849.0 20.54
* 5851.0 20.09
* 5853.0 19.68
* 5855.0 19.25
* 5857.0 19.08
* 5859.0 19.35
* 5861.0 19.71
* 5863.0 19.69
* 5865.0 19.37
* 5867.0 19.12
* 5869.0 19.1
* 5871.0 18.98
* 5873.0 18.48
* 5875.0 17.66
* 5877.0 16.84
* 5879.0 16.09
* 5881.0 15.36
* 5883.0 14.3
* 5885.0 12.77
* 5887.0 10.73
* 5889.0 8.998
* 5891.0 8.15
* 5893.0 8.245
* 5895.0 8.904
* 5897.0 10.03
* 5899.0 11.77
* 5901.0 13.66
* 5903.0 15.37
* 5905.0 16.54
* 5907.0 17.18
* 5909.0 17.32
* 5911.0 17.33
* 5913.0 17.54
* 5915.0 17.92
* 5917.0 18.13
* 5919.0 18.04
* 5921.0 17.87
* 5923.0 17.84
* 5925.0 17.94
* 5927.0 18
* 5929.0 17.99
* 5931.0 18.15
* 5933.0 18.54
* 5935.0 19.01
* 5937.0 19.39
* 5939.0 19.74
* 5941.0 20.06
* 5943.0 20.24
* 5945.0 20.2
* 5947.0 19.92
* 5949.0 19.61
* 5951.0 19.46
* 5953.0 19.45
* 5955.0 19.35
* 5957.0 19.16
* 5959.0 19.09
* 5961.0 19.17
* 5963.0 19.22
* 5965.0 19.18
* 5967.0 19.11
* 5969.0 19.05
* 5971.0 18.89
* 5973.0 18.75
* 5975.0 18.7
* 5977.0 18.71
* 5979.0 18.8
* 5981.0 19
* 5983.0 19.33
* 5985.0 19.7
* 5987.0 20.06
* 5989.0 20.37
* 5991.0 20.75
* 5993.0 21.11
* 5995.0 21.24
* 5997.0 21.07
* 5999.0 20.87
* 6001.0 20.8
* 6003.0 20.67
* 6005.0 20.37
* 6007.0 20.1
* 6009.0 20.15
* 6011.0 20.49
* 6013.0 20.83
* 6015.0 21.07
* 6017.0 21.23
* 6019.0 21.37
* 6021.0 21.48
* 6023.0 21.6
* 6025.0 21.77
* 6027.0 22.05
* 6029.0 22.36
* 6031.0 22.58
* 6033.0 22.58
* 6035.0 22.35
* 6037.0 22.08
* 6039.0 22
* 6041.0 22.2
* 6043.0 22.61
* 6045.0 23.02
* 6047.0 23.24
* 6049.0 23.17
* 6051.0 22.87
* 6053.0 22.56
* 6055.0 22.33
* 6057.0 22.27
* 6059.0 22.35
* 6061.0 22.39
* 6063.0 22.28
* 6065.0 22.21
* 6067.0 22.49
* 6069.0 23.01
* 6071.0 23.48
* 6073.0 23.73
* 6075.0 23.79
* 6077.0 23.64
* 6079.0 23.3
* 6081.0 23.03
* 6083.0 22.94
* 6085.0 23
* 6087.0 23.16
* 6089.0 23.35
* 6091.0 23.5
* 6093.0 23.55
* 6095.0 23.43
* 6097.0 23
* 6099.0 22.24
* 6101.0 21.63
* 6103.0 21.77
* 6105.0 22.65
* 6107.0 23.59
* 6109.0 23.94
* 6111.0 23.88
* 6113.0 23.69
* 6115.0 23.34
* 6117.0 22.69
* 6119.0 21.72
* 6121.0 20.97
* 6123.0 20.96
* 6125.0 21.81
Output 0.13 mag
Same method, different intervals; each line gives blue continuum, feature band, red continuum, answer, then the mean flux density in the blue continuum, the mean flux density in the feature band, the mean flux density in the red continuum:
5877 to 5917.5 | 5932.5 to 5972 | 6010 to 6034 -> -0.13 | 13.8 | 19.4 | 21.6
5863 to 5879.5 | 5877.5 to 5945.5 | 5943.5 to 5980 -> 0.18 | 18.4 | 15.8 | 19.2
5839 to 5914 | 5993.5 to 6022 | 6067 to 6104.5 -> -0.01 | 16.7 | 20.8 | 23.1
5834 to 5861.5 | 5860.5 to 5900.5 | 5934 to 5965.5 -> 0.37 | 20.9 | 14.6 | 19.5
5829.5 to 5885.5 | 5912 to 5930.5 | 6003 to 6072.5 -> 0.14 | 19.6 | 17.9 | 22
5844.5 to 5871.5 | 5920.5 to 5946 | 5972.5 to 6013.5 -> 0.06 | 19.7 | 18.9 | 20.1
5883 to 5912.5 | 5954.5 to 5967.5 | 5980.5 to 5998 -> -0.07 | 12.8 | 19.2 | 20.3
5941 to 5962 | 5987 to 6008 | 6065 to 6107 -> 0.00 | 19.6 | 20.7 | 23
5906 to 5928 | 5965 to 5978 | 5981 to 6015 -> 0.04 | 17.7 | 18.9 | 20.5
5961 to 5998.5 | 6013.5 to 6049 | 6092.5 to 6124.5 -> -0.06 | 19.6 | 22.1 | 22.7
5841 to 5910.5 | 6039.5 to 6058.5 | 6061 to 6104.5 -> -0.04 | 16.5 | 22.7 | 23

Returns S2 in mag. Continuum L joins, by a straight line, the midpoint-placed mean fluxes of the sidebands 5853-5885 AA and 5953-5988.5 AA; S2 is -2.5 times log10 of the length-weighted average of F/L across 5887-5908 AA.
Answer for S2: 0.48 mag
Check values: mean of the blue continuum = 18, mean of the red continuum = 19.2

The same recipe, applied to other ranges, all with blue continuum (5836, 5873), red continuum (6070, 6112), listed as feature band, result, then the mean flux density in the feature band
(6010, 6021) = 0.06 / 21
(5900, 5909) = 0.30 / 15.9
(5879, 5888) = 0.45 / 13.6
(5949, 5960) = 0.12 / 19.3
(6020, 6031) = 0.02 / 21.9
